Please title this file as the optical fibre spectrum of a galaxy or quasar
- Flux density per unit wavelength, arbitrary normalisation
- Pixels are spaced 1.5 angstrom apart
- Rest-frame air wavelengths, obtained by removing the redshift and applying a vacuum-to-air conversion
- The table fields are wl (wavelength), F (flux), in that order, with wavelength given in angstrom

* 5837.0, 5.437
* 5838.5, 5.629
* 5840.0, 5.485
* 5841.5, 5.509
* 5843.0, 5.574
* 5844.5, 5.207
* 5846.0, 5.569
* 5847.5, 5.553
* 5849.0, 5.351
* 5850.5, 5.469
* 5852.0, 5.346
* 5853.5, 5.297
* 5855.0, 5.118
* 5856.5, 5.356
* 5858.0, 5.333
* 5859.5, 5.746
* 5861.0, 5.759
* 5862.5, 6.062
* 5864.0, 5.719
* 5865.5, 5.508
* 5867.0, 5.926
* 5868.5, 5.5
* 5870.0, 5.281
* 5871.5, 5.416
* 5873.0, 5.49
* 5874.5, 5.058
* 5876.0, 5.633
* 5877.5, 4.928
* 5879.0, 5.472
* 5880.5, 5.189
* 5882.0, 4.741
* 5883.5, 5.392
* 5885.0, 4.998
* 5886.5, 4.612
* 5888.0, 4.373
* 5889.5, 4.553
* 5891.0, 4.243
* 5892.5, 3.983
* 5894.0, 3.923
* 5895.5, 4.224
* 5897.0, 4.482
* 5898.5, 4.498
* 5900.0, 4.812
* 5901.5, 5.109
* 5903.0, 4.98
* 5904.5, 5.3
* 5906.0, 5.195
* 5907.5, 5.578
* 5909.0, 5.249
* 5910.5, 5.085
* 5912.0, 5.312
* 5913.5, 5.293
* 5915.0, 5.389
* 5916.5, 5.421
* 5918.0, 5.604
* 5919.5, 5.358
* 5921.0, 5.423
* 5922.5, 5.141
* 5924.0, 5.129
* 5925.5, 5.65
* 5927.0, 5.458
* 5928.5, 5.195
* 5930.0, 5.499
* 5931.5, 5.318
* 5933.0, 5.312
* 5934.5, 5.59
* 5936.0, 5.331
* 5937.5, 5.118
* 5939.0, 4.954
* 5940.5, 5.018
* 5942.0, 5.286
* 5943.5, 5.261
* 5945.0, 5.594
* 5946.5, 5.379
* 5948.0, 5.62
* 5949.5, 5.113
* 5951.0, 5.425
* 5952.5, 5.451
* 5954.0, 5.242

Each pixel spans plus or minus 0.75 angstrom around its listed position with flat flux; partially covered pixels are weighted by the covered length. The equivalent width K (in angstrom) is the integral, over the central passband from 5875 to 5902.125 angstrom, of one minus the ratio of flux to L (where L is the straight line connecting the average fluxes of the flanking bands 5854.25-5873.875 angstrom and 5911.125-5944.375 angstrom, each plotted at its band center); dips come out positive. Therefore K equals 3.6 angstrom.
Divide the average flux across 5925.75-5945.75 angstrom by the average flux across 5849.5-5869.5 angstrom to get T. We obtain 0.96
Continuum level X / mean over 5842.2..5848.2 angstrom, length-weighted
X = 5.48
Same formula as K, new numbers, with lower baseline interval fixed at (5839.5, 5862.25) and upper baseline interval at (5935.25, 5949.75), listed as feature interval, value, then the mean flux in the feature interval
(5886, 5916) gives 3.02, 4.82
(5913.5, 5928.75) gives -0.18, 5.38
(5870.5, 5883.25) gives 0.37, 5.25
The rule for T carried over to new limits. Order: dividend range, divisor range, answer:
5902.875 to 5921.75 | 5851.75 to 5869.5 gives 0.96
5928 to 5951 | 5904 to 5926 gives 0.99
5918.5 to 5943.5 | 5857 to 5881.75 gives 0.97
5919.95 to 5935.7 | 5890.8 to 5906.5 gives 1.16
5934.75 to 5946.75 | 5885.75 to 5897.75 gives 1.22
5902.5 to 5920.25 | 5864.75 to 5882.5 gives 0.99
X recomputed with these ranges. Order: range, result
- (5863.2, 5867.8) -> 5.72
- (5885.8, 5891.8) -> 4.44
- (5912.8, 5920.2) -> 5.41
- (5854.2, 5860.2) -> 5.38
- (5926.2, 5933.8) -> 5.36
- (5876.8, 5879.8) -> 5.2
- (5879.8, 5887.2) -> 4.99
